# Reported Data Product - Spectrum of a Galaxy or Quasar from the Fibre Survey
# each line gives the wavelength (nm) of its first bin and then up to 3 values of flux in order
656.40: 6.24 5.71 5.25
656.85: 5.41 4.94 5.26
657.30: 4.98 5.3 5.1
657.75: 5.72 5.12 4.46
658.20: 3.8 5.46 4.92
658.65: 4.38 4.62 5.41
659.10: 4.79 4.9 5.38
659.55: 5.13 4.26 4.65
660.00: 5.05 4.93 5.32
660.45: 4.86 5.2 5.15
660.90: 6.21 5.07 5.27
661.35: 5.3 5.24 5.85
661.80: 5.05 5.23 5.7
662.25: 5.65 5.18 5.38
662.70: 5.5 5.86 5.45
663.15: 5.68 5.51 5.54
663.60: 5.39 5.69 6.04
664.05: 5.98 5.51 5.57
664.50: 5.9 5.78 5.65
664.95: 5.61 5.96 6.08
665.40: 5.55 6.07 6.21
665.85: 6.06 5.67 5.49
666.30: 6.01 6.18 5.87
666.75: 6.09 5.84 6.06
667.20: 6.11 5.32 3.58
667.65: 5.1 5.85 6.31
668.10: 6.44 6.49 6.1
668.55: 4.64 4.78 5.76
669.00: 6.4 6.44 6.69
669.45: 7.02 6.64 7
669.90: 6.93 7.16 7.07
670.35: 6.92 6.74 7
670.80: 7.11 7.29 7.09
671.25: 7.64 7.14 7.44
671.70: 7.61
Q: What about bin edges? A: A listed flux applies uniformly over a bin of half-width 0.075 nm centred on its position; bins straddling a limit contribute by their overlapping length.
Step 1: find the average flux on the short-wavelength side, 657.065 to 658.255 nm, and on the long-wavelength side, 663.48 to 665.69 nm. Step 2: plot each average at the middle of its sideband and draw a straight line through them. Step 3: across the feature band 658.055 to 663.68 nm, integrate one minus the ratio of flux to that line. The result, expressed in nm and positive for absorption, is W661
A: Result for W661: 0.18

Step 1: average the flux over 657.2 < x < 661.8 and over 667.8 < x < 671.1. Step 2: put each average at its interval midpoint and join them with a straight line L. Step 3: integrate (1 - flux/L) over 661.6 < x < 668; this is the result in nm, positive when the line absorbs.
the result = 0.17 nm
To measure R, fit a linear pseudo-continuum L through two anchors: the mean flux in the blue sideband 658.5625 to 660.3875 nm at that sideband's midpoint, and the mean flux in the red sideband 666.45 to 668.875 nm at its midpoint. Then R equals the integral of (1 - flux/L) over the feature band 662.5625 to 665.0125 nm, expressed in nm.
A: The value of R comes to -0.17 nm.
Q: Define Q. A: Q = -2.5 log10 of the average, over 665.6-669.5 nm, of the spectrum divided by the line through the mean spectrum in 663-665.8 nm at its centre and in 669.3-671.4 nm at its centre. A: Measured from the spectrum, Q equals 0.10 mag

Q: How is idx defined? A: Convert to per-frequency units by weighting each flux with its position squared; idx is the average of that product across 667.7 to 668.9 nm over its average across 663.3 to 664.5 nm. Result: 1.03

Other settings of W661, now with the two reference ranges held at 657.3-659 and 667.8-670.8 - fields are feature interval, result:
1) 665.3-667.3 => 0.04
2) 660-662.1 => 0.01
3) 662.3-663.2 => 0.01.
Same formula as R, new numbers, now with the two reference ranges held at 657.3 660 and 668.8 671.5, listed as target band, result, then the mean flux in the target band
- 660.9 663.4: 0.028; 5.46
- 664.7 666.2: 0.062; 5.84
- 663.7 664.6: 0.012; 5.78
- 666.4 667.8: 0.175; 5.58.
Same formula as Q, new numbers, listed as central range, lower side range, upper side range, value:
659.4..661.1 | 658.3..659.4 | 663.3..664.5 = 0.01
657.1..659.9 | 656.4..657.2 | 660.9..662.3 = 0.10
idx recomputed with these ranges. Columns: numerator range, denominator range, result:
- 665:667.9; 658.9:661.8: 1.14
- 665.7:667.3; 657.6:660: 1.25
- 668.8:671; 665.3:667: 1.17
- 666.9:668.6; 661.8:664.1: 1.03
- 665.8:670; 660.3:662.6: 1.14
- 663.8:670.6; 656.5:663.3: 1.19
